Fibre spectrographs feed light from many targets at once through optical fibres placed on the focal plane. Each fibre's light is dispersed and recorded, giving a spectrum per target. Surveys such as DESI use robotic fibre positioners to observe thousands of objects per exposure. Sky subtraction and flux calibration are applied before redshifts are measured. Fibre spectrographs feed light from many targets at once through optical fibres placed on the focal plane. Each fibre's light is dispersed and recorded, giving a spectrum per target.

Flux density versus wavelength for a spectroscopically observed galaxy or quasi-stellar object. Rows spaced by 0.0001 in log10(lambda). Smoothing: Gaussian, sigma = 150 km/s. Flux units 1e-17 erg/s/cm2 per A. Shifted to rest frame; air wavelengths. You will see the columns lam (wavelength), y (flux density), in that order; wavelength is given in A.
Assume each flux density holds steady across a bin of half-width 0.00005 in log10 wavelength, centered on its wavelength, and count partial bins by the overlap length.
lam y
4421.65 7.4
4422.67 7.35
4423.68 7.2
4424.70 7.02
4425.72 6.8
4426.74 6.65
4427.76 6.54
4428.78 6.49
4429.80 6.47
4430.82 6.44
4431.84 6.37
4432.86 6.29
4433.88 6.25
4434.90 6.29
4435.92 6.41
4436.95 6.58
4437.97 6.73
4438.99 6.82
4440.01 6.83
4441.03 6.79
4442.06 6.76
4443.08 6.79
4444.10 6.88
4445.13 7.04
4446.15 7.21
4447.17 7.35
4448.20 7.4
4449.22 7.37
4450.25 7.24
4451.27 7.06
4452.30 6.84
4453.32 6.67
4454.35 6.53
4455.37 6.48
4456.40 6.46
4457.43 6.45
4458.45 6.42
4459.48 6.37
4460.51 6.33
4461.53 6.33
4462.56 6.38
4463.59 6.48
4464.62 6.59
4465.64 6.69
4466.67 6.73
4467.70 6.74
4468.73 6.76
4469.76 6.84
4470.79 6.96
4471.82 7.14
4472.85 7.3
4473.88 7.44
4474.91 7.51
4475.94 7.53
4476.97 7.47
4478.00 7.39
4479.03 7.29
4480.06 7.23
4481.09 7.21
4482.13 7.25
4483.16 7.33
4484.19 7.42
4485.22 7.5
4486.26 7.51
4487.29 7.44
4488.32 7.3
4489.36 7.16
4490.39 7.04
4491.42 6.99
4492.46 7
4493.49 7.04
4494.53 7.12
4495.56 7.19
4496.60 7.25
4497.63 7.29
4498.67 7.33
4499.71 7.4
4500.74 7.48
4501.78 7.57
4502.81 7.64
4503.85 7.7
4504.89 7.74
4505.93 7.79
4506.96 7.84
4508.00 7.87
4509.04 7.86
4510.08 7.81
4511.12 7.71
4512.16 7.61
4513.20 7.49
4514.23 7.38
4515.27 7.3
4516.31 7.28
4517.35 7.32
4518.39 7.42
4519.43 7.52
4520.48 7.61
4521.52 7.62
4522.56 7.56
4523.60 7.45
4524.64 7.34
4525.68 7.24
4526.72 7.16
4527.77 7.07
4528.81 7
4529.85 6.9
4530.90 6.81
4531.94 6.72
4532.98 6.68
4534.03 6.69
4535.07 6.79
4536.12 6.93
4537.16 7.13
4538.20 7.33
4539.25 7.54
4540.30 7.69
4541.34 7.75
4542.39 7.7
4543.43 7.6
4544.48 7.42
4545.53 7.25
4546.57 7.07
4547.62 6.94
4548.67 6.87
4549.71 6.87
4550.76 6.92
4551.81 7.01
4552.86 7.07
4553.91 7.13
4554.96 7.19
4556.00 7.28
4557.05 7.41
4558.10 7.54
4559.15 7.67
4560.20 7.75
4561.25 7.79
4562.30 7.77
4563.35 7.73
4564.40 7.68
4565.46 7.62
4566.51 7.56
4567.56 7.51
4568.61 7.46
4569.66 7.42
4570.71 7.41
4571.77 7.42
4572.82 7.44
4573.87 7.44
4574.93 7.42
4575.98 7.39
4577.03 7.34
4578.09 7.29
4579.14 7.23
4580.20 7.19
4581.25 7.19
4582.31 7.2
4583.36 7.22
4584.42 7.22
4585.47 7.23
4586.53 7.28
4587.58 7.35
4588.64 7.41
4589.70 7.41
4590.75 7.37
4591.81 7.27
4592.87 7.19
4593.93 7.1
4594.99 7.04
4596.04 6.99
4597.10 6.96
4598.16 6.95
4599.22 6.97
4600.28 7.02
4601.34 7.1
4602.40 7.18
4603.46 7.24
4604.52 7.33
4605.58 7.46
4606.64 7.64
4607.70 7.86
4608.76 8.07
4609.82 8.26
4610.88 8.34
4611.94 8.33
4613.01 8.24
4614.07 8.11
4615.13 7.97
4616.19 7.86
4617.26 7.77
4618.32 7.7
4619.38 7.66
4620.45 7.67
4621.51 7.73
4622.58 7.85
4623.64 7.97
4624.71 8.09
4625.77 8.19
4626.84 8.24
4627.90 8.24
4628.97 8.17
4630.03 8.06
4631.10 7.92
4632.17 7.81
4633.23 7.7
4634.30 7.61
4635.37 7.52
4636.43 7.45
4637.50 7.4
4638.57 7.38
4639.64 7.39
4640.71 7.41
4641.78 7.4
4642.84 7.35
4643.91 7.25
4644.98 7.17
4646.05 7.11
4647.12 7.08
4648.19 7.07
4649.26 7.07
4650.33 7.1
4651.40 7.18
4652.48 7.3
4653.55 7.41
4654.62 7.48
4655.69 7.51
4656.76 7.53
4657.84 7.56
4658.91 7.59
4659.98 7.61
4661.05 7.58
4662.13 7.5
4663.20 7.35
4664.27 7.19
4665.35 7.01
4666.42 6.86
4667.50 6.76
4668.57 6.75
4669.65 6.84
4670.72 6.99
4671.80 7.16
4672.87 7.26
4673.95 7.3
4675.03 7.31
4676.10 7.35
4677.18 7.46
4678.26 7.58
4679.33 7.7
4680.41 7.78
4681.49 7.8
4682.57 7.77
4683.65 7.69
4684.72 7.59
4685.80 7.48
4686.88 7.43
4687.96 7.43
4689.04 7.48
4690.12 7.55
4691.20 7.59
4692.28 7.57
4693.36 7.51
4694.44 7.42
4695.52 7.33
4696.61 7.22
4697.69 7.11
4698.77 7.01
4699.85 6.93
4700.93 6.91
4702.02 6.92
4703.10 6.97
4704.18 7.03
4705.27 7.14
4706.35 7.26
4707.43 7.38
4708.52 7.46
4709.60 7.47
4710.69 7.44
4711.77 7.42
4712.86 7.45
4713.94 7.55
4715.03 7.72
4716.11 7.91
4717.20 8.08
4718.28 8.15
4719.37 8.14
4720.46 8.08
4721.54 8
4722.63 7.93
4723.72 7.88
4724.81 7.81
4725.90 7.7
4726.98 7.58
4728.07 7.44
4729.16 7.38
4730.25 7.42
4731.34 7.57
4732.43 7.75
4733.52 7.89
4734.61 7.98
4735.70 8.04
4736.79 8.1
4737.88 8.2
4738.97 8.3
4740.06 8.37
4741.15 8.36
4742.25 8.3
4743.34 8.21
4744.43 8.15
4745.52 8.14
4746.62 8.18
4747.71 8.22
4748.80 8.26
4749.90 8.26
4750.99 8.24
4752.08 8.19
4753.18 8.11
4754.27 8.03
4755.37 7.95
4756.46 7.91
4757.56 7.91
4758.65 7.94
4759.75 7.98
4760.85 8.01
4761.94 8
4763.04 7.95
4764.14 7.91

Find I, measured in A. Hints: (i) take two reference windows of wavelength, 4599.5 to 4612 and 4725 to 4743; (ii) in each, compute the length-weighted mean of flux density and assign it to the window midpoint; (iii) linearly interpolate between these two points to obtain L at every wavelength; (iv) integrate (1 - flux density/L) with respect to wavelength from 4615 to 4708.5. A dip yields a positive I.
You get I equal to 3.59 A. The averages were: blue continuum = 7.62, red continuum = 7.9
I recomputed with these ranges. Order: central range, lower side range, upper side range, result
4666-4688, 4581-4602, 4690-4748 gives 0.48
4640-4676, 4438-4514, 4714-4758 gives 2.27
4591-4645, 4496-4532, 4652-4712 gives -1.80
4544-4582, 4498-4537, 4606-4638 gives 1.26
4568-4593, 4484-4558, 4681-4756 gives 0.36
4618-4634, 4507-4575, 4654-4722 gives -1.17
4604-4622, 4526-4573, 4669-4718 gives -1.35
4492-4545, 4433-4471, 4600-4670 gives -2.60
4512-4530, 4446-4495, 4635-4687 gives -0.65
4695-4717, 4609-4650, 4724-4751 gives 1.72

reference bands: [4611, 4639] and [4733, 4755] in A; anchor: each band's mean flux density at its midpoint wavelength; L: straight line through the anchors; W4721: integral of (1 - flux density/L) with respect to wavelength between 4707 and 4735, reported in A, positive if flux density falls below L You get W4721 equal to 1.39 A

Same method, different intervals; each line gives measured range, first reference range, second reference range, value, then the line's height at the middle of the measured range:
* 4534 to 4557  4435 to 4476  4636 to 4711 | -0.6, 7.02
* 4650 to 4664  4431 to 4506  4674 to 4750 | 0.1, 7.52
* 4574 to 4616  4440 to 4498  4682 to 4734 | -0.9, 7.28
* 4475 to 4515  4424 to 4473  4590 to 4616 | -2.7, 6.95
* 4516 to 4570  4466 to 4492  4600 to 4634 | 1.5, 7.51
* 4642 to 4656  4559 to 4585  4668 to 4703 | 0.3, 7.38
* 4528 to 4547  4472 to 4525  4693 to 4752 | 0.8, 7.48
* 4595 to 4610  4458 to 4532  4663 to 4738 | 0.1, 7.36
